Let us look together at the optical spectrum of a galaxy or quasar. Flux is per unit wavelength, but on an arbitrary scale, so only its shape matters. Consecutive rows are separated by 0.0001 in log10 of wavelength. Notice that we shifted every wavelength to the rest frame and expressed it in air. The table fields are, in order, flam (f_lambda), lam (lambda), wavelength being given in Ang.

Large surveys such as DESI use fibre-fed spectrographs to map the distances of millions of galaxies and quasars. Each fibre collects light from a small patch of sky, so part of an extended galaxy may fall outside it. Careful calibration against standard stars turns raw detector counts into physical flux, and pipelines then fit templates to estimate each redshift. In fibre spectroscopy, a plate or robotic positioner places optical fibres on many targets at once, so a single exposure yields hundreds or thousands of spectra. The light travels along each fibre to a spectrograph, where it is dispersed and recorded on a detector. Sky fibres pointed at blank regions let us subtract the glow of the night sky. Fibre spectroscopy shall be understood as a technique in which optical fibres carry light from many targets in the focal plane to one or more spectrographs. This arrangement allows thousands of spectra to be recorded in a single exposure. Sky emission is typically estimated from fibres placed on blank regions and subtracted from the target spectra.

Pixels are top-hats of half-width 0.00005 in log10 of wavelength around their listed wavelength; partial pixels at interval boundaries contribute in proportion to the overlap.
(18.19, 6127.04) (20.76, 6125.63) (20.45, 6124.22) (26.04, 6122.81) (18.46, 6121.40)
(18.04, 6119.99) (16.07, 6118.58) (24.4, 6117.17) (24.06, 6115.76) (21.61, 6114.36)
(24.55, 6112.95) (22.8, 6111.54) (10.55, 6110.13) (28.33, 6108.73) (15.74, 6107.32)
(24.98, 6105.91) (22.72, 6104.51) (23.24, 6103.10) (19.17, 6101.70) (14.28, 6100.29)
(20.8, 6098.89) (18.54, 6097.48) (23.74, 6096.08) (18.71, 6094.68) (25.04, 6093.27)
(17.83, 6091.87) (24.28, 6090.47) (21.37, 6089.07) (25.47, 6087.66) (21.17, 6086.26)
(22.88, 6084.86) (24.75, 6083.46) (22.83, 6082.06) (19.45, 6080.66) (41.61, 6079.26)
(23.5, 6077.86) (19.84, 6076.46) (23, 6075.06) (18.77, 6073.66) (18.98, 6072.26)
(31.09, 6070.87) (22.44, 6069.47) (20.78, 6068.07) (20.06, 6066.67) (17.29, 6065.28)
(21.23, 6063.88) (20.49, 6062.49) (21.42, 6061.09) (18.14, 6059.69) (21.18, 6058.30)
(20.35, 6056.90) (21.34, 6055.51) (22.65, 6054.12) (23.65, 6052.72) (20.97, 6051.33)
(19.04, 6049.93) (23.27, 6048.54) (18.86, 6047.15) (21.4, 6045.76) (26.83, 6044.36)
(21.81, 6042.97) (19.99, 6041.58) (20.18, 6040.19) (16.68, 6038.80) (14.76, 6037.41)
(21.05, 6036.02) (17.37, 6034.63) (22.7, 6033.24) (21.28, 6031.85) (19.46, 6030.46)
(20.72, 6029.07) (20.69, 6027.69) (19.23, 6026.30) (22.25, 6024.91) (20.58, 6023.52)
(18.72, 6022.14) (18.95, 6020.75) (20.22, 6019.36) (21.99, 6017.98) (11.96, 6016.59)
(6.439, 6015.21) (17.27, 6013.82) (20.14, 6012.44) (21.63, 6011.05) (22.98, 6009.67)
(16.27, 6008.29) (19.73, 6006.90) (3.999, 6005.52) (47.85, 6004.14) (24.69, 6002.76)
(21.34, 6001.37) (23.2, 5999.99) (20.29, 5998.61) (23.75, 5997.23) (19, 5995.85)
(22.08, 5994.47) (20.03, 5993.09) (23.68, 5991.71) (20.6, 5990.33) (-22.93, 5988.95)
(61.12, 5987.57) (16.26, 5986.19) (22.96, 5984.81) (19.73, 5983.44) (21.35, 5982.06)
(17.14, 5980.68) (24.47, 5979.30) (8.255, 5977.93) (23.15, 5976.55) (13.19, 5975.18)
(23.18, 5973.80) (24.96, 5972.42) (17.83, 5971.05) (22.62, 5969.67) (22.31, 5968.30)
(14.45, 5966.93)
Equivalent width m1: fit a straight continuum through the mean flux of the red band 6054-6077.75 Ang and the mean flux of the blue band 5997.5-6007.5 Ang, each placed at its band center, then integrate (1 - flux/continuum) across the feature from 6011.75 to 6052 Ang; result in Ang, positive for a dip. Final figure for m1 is 4.9 Ang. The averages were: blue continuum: 23.1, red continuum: 21.1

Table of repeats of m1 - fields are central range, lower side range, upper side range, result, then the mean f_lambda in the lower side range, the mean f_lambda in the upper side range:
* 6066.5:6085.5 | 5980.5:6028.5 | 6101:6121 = -2.61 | 20.2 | 21.1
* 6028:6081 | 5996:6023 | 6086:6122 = -2.35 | 20.1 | 21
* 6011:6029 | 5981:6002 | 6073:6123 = 2.25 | 20.8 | 21.9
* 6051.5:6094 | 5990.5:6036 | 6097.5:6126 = -3.70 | 20.3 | 20.8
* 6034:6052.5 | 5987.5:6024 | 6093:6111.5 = -0.38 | 19.5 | 20.4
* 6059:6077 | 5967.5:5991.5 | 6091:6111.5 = -0.73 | 19.8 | 20.4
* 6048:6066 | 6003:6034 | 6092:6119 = -0.42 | 19.8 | 21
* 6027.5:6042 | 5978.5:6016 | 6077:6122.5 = 1.06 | 20.5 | 21.9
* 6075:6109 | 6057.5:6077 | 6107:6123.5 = -2.29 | 21.1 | 21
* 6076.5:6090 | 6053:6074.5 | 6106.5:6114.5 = -2.34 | 21.1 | 20.6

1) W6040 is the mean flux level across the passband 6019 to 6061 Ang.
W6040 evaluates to 20.5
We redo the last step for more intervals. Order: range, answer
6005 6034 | 18.5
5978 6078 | 20.5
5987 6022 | 20.1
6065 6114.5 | 22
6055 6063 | 20.5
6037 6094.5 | 21.9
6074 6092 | 23.8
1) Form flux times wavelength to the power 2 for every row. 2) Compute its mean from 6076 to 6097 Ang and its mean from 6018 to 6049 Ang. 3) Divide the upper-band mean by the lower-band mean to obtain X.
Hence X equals 1.2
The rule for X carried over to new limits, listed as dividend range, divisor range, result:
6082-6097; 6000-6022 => 1.17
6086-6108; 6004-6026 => 1.16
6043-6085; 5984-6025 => 1.12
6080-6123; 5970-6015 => 1.08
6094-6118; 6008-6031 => 1.15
